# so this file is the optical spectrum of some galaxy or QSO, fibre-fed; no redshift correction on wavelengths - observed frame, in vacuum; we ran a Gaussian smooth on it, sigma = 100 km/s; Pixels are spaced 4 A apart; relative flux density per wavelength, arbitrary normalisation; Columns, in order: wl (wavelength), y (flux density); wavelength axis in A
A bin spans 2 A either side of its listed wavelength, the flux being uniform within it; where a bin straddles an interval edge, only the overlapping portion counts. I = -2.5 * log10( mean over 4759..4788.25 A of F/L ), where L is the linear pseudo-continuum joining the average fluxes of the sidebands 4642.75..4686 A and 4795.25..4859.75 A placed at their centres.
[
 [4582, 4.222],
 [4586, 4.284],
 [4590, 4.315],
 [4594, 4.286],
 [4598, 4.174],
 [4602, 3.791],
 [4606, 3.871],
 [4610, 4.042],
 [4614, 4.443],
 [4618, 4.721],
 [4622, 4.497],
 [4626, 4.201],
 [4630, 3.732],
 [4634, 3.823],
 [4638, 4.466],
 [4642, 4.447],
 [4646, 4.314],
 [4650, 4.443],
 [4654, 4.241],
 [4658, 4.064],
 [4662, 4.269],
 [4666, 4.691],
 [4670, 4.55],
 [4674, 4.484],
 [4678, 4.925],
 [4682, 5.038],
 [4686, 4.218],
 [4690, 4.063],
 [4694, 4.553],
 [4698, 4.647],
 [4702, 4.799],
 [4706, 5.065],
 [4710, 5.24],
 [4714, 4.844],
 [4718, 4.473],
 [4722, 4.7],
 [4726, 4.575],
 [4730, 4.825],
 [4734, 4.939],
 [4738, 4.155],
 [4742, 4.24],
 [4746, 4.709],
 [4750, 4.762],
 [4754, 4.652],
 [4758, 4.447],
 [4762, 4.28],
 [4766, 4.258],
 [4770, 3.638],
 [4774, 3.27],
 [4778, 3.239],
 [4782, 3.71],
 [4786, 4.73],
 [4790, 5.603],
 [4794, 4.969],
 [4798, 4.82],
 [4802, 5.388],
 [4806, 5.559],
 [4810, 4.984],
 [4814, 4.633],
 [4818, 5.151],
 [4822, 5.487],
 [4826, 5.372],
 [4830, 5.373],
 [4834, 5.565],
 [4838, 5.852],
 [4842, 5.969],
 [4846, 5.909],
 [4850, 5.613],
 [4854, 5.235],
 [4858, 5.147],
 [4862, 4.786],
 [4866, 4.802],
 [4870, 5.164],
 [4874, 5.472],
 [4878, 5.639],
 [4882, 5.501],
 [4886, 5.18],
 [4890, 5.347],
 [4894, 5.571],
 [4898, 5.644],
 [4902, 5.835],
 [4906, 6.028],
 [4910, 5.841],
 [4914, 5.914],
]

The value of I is 0.28 mag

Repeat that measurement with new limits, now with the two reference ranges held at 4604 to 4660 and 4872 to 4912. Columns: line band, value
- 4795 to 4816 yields 0.02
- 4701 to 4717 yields -0.07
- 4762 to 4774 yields 0.26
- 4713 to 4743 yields 0.03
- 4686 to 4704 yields 0.02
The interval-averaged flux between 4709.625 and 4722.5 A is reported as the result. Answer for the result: 4.77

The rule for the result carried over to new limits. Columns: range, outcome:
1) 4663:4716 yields 4.69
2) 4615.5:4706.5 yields 4.44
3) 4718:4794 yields 4.39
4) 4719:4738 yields 4.68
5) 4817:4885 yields 5.41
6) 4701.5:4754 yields 4.71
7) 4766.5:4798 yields 4.21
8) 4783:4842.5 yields 5.25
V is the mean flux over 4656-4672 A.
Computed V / 4.39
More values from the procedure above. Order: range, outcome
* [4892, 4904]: 5.68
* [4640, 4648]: 4.38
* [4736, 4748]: 4.37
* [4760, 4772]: 4.06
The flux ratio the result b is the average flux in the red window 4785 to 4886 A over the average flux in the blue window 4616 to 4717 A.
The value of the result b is 1.18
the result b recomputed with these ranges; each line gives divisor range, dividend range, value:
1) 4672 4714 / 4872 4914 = 1.19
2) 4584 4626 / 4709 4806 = 1.07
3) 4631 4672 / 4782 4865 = 1.22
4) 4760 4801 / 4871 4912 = 1.31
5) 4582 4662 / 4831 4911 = 1.30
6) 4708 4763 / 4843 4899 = 1.16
